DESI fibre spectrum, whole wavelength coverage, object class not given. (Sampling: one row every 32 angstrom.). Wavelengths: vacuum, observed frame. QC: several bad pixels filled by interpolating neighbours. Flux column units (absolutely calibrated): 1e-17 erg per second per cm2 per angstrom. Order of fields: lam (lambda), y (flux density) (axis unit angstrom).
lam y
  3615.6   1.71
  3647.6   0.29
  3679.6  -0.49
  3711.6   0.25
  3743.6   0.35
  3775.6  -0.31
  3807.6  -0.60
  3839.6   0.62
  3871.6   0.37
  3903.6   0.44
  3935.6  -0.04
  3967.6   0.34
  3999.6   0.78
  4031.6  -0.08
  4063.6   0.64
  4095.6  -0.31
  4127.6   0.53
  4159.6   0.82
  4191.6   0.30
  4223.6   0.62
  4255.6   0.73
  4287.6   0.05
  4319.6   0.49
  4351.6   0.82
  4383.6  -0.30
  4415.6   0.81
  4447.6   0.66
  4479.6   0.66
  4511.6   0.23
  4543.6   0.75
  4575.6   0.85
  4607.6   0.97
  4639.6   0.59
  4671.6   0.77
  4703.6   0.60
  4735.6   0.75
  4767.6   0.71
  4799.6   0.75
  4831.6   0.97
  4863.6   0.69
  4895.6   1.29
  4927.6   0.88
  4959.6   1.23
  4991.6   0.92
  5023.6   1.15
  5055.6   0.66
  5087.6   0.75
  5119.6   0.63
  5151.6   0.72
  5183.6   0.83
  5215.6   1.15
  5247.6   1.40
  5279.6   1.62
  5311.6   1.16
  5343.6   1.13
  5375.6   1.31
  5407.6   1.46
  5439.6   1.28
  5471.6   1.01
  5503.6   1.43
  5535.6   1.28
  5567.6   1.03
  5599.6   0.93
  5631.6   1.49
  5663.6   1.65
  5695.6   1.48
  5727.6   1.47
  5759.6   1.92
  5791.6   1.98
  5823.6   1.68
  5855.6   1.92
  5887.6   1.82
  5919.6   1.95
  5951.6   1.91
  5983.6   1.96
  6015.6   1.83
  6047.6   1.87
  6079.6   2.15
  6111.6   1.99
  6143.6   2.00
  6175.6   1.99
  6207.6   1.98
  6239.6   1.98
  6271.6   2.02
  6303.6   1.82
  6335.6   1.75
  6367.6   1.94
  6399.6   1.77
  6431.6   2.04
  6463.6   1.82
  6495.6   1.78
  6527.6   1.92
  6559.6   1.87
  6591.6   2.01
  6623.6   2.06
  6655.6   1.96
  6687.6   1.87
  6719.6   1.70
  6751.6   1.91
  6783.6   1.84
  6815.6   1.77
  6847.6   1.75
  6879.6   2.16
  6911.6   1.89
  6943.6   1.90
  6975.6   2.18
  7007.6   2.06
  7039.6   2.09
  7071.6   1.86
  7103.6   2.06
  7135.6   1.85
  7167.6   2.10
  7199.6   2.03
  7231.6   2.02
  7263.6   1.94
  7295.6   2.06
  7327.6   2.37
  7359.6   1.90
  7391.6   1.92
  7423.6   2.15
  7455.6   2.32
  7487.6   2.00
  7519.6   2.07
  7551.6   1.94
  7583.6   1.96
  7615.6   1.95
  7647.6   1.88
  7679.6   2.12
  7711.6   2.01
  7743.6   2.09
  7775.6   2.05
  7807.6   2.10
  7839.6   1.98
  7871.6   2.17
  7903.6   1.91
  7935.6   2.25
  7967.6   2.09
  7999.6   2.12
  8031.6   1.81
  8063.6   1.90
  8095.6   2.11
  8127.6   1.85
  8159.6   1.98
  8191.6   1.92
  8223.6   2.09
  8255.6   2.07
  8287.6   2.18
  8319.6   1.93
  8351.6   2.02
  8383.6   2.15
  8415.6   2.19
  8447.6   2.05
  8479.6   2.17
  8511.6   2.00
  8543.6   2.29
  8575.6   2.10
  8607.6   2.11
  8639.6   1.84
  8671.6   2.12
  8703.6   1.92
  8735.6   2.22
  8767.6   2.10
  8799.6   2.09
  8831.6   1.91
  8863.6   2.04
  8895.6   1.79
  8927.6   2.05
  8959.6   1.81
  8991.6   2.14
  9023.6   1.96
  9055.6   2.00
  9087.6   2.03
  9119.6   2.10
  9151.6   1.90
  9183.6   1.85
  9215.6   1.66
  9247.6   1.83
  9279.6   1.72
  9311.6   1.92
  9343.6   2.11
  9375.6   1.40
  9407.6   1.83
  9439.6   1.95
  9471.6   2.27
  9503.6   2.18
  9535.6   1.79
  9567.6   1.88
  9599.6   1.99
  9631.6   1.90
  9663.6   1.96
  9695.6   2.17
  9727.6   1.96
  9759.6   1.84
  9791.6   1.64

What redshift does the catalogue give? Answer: 0.30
